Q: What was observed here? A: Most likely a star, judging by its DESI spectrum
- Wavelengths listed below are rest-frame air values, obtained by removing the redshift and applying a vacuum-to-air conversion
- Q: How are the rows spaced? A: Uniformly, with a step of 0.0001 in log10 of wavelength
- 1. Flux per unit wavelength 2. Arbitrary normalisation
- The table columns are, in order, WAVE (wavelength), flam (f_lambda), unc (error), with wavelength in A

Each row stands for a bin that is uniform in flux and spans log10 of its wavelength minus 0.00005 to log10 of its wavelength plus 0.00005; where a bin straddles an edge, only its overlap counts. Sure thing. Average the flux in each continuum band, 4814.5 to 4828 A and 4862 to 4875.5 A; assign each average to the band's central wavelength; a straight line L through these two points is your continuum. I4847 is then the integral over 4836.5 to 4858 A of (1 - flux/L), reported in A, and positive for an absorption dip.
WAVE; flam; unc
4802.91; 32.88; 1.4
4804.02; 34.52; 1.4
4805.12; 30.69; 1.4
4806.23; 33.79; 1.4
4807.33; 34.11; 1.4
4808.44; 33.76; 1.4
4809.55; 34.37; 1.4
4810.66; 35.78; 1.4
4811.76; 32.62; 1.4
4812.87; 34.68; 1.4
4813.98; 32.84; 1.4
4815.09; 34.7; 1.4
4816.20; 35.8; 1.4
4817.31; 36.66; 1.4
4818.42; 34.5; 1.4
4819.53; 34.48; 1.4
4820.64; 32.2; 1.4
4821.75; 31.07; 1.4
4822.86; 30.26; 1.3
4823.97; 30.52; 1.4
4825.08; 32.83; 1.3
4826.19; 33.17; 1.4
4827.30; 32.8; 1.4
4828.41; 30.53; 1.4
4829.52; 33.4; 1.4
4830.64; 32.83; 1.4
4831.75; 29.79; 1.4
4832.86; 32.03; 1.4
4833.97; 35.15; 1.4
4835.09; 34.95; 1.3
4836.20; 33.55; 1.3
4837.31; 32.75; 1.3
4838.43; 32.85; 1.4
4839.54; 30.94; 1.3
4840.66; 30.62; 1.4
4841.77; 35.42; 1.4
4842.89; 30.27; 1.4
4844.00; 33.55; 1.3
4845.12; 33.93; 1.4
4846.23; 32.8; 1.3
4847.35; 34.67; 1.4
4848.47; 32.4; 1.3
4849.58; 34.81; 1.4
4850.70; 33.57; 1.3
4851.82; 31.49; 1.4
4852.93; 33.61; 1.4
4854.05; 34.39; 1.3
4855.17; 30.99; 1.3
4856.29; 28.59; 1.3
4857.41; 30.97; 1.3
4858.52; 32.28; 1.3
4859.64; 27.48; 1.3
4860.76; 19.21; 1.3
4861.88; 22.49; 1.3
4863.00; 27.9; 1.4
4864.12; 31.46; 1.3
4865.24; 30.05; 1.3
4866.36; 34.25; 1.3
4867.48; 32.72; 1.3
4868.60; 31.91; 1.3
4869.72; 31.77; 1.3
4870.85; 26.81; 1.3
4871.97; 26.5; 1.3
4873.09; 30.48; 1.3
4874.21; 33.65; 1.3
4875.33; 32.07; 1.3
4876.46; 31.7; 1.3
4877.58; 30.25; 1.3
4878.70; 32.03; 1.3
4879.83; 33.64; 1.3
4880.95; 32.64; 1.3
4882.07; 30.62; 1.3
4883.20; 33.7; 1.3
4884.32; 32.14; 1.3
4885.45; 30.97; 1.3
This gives -0.6 A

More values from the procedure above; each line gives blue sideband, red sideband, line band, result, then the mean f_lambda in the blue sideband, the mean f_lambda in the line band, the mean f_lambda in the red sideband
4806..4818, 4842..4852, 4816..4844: 0.88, 34.5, 32.8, 33.2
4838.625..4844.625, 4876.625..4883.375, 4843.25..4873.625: 1.29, 32.2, 30.8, 32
